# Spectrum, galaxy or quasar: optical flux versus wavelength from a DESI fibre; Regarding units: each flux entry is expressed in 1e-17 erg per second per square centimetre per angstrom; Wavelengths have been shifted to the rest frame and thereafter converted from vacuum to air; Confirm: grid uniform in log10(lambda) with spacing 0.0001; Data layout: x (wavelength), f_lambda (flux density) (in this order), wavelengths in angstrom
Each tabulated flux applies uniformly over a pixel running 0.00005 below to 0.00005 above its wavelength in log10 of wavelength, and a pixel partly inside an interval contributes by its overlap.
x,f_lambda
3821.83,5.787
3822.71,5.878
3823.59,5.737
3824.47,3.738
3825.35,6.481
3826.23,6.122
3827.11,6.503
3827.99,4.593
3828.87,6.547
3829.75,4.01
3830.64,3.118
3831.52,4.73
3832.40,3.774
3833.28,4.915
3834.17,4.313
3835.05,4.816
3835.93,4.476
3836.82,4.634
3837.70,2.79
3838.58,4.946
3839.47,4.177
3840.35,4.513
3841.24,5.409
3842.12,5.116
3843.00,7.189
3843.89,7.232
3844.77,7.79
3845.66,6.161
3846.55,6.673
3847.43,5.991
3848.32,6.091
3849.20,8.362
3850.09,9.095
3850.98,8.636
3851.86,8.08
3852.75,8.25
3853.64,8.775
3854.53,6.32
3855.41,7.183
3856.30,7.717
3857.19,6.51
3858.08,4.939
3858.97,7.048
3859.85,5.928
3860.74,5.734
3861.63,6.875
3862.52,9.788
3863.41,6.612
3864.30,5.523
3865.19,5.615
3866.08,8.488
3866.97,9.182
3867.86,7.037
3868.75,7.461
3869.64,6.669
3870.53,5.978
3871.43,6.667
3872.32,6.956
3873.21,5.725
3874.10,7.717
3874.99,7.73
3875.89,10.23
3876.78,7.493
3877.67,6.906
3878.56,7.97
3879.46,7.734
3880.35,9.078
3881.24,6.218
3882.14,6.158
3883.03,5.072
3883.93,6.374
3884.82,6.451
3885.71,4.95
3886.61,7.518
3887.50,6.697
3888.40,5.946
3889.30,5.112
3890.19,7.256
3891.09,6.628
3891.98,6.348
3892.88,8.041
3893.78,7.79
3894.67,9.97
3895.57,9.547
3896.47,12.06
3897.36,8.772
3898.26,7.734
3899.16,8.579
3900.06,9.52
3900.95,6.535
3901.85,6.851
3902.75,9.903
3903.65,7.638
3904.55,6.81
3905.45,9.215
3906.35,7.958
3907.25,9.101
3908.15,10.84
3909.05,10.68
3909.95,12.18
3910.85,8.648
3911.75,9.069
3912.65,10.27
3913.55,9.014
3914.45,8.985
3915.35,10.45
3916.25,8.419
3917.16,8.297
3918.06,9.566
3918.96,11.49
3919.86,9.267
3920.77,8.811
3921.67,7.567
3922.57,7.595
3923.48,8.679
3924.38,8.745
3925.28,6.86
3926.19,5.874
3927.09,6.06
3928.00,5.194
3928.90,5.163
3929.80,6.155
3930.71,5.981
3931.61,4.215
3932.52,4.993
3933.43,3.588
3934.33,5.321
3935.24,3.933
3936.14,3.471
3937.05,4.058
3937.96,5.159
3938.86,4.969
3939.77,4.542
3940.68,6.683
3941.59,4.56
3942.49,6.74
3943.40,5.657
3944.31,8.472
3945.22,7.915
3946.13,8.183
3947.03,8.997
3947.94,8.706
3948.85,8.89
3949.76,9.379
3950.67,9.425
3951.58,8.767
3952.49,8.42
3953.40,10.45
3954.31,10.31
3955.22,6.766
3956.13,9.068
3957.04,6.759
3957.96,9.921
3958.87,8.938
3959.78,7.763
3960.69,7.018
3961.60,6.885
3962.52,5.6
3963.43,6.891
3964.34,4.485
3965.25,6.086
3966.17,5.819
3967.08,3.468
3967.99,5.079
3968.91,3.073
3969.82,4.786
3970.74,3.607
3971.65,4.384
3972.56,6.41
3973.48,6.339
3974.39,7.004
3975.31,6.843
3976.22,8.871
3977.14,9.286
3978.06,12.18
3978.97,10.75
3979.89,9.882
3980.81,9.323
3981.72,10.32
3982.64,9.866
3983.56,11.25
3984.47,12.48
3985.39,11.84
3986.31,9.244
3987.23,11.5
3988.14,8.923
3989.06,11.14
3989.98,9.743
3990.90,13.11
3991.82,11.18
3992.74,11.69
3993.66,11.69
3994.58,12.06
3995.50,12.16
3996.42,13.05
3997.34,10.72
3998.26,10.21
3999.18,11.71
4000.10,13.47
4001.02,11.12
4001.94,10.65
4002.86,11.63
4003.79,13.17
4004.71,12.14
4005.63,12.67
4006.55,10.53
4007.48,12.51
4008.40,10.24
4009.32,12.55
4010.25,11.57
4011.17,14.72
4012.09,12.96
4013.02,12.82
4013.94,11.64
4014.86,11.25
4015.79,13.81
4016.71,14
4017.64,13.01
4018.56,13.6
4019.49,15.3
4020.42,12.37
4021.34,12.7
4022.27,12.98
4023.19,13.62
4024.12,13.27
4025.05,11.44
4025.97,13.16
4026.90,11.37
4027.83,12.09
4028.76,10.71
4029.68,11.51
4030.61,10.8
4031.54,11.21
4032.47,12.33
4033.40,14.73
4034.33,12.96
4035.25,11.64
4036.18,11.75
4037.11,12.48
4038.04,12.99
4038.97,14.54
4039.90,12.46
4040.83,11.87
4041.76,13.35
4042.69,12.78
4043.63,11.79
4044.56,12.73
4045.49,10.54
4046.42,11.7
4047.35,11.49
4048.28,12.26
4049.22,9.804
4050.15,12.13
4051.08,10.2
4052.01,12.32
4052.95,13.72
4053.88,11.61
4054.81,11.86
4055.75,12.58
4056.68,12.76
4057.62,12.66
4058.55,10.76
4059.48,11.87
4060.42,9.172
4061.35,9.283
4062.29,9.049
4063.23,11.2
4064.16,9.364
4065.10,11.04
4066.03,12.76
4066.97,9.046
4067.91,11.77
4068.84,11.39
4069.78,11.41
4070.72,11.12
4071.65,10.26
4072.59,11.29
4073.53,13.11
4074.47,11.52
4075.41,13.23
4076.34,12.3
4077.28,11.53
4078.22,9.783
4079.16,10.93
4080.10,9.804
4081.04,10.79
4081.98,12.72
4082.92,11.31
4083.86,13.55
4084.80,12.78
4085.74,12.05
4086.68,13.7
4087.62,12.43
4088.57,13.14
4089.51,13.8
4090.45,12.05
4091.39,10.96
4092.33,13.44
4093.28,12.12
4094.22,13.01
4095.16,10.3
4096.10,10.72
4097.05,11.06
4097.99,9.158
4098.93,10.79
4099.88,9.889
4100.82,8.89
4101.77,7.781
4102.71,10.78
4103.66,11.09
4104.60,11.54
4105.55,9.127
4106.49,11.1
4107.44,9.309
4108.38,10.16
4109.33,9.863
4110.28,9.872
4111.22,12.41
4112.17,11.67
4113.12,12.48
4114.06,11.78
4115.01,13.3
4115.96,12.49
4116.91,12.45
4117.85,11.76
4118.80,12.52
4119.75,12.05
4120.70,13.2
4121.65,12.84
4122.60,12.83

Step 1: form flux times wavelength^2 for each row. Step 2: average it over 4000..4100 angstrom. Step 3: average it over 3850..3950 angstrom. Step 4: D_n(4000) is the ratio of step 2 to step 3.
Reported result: 1.7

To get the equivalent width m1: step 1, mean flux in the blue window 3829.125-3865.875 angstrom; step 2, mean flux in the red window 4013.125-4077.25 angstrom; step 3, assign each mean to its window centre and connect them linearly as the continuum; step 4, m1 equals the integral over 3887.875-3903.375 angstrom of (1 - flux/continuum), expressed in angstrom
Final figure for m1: -1.0 angstrom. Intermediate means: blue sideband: 6.11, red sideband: 12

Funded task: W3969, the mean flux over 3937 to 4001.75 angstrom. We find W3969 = 8.52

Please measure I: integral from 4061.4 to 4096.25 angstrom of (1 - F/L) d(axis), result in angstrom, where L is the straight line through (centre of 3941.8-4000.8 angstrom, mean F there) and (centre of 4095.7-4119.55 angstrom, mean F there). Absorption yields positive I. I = -3.9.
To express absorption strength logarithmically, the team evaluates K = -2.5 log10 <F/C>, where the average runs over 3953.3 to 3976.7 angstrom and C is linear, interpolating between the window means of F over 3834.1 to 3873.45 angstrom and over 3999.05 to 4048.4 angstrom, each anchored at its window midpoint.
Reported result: 0.489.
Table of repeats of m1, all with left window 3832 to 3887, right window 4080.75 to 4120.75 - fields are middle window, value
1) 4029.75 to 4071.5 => -4.9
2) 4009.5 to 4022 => -4.2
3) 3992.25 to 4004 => -2.9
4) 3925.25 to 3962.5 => 6.8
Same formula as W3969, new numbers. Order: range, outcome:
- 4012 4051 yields 12.4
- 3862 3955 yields 7.56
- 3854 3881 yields 7.16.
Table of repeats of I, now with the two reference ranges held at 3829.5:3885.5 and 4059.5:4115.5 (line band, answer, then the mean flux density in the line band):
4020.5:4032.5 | -2.6 angstrom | 12.1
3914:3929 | -0.6 angstrom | 8.13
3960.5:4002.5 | 0.4 angstrom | 9.01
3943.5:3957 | -0.5 angstrom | 8.69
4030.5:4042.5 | -2.9 angstrom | 12.6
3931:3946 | 5.2 angstrom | 5.34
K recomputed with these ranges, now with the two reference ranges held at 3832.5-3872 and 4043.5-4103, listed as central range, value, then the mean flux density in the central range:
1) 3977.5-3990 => -0.132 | 10.6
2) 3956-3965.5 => 0.232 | 7.18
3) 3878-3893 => 0.088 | 6.65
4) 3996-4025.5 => -0.233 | 12.4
